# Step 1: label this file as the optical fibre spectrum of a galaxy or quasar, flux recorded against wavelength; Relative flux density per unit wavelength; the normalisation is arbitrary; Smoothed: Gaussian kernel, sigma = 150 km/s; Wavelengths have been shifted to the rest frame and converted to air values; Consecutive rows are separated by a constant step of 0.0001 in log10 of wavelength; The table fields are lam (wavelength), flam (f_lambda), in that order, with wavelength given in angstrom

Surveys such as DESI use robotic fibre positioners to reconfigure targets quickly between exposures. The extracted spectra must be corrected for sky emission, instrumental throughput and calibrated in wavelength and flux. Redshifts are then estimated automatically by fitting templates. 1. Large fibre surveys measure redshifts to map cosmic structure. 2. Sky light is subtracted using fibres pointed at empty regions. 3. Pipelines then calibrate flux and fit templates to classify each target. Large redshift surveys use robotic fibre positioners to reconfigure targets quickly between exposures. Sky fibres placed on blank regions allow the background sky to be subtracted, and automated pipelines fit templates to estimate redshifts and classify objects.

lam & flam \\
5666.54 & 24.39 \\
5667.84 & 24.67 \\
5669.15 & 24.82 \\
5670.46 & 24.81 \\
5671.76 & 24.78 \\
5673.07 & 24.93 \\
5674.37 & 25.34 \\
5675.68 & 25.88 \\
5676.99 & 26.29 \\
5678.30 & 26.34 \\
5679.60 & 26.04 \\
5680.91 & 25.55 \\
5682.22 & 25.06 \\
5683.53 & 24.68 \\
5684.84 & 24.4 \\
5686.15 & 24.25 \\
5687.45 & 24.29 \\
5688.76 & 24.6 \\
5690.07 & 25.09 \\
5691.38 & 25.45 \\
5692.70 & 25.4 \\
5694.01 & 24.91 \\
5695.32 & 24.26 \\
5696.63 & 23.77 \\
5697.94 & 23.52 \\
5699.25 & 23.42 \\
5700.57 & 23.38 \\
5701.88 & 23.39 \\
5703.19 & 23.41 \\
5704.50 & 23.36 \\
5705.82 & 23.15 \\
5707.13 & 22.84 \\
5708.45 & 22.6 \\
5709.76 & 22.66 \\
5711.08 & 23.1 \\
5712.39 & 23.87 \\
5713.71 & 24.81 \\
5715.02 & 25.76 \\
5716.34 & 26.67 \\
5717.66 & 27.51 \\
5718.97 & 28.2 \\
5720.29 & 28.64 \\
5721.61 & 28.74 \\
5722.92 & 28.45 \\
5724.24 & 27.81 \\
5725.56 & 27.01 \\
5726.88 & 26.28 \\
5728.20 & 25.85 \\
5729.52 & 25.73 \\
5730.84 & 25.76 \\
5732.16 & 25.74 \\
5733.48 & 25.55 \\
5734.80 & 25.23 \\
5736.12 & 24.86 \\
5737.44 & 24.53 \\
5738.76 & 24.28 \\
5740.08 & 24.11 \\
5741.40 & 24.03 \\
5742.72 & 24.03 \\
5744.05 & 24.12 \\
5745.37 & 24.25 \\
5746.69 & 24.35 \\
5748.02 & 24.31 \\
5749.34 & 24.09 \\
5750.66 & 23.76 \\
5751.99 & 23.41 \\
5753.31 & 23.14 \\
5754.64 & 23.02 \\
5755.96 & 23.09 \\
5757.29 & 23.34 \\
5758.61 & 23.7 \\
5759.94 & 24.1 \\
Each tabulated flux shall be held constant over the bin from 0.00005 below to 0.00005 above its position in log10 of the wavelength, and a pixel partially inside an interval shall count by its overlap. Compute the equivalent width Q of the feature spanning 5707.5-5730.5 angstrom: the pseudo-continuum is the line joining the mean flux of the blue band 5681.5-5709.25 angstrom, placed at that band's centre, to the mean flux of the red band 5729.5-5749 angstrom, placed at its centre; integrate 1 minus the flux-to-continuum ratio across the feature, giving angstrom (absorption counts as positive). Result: -1.56 angstrom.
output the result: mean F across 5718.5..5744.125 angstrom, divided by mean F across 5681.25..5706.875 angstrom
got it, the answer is 1.1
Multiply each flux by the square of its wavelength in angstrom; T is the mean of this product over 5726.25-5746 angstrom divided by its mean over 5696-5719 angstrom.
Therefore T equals 1.05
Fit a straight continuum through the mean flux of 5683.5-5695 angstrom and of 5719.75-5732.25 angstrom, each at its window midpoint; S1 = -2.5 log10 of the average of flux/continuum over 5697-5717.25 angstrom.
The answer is 0.09 mag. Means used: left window 24.8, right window 27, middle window 23.8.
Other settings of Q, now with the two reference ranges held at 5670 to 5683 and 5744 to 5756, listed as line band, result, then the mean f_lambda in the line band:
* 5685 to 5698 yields 0.3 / 24.6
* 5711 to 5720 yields -0.5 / 26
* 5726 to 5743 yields -0.7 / 25.1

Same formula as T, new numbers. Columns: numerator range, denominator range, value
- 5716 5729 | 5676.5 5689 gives 1.11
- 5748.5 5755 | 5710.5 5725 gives 0.89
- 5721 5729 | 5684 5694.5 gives 1.12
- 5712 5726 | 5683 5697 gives 1.11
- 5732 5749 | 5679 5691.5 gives 1.00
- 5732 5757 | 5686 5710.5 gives 1.03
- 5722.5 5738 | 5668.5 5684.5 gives 1.05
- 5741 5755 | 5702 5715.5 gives 1.03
